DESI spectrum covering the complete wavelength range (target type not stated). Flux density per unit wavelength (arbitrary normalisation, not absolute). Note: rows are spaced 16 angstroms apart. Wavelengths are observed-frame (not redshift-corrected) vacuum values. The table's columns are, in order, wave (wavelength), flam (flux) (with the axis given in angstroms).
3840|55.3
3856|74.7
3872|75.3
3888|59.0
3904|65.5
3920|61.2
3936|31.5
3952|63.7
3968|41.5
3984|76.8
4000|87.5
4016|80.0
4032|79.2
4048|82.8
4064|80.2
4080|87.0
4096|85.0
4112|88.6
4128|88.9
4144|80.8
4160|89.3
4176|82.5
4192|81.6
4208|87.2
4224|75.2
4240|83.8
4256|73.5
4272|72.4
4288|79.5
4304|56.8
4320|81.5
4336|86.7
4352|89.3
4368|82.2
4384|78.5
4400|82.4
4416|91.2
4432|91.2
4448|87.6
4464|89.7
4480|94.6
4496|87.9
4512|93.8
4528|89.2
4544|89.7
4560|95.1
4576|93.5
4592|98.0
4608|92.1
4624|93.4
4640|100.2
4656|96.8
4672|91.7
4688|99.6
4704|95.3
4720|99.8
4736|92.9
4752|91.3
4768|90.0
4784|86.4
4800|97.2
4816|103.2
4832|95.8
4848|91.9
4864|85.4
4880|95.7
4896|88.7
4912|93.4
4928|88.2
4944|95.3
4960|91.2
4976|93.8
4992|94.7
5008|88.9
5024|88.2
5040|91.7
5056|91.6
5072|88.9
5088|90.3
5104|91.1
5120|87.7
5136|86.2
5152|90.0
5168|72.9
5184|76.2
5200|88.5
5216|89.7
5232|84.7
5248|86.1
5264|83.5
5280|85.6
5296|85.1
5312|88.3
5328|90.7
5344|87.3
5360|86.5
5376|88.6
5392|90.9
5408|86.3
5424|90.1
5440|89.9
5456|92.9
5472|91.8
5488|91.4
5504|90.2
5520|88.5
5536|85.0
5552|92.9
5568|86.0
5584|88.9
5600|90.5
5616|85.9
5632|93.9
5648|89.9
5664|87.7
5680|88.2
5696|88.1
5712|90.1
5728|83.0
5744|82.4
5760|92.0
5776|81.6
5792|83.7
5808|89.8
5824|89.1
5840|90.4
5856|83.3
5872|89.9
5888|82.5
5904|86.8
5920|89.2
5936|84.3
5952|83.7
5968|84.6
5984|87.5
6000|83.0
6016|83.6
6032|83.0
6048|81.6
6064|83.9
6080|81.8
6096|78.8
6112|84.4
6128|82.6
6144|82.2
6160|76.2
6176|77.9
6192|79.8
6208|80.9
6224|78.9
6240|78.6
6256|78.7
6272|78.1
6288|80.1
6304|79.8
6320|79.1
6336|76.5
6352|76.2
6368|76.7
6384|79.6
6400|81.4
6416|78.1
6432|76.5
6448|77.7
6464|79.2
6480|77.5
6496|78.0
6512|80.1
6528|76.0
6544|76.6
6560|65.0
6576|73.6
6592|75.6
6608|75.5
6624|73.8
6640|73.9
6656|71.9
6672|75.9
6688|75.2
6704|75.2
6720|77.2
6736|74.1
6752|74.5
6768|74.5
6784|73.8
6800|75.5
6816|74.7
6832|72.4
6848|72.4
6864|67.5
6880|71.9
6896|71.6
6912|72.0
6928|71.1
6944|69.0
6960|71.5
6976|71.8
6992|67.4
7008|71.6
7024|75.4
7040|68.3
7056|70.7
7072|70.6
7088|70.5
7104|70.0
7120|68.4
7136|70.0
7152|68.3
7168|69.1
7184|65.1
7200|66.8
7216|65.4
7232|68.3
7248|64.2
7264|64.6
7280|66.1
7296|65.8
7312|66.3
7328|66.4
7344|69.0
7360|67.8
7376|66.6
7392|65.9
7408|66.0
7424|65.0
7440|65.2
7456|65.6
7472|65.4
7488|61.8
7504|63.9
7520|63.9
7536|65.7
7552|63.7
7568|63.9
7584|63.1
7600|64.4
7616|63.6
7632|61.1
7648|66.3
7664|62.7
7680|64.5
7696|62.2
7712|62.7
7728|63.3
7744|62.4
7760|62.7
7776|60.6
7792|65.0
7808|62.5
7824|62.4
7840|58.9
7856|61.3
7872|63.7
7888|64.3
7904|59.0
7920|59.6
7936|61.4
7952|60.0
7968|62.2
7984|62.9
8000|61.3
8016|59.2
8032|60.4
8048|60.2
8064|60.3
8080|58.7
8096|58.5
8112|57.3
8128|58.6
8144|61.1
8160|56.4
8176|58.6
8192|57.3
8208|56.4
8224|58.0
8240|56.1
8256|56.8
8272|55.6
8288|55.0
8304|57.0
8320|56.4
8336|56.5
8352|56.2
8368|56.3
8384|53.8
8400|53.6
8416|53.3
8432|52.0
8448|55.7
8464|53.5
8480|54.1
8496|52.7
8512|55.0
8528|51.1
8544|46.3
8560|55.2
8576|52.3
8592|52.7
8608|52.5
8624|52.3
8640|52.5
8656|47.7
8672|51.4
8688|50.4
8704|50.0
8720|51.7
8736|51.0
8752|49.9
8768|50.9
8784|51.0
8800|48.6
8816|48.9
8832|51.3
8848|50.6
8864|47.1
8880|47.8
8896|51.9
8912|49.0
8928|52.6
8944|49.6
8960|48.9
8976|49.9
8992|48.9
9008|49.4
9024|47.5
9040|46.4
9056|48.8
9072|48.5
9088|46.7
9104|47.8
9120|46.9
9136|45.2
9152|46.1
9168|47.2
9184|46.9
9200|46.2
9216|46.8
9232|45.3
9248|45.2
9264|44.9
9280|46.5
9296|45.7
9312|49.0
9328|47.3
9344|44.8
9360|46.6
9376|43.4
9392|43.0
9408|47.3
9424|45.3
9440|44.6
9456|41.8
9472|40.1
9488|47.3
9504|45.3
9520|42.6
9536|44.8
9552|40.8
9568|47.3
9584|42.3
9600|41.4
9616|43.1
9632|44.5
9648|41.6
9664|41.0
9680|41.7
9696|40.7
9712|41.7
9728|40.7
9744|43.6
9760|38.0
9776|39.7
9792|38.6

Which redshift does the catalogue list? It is 0.00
